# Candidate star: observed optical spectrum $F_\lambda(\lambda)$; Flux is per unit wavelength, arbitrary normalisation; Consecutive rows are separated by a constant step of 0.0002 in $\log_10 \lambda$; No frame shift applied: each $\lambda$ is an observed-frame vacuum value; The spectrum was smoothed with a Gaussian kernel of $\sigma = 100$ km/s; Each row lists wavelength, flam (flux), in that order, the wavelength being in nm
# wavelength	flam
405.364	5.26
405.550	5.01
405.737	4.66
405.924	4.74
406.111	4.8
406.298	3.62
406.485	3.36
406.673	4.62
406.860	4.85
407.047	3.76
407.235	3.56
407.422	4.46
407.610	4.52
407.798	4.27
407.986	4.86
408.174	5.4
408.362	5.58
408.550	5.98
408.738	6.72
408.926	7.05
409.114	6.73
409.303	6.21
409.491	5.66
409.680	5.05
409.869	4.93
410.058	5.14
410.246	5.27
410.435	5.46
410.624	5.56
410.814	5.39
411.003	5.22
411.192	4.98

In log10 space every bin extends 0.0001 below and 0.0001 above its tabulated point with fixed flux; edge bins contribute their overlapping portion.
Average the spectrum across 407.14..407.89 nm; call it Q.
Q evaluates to 4.2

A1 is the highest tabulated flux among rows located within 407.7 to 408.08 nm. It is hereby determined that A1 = 4.86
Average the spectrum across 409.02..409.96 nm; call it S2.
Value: 5.72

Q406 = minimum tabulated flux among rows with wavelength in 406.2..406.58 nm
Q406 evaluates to 3.36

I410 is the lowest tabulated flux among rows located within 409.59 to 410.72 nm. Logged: 4.93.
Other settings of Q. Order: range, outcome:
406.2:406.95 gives 4.11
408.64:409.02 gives 6.89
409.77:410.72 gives 5.27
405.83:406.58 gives 4.13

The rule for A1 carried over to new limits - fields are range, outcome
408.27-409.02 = 7.05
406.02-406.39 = 4.8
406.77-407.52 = 4.85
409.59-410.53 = 5.46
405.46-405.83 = 5.01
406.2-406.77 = 4.62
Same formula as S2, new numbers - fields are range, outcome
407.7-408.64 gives 5.21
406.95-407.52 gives 3.94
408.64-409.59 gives 6.47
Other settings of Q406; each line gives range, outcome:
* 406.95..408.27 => 3.56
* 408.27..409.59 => 5.58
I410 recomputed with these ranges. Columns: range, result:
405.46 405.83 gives 4.66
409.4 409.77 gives 5.05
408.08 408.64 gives 5.4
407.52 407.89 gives 4.27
